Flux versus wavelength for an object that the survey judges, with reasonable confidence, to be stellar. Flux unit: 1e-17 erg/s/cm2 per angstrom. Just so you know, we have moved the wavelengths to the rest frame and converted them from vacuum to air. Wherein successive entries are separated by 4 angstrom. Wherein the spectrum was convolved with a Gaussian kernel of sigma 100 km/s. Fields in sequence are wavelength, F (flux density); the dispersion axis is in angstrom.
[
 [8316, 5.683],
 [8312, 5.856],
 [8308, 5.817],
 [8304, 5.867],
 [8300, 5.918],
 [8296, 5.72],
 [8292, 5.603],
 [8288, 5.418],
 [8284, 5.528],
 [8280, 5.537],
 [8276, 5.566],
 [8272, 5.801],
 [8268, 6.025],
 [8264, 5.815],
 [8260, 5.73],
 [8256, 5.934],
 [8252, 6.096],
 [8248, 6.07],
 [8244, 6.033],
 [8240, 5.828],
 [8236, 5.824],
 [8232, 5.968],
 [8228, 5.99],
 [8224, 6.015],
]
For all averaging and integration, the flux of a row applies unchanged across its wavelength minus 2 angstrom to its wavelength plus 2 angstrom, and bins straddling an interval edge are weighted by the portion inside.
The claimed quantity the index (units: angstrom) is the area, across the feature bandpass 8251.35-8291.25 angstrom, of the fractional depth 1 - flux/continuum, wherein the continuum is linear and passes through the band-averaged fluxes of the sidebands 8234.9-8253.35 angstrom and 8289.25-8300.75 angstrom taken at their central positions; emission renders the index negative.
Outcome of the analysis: 0.7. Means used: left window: 5.97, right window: 5.71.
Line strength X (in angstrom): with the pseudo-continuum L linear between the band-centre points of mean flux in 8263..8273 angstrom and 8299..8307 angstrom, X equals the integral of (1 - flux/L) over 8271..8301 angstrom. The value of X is 1.4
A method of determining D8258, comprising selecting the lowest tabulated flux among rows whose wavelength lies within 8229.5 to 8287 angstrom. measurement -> 5.528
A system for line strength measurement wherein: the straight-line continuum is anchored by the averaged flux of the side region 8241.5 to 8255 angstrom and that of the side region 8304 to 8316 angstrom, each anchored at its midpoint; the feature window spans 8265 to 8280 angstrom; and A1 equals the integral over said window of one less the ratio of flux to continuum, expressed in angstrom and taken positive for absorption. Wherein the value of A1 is 0.5 angstrom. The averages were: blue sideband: 6.05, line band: 5.76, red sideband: 5.82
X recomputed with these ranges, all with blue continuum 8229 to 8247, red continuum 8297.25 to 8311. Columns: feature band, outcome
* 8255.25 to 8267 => 0.14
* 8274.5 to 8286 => 0.67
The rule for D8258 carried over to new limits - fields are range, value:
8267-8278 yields 5.566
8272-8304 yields 5.418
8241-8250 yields 6.033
